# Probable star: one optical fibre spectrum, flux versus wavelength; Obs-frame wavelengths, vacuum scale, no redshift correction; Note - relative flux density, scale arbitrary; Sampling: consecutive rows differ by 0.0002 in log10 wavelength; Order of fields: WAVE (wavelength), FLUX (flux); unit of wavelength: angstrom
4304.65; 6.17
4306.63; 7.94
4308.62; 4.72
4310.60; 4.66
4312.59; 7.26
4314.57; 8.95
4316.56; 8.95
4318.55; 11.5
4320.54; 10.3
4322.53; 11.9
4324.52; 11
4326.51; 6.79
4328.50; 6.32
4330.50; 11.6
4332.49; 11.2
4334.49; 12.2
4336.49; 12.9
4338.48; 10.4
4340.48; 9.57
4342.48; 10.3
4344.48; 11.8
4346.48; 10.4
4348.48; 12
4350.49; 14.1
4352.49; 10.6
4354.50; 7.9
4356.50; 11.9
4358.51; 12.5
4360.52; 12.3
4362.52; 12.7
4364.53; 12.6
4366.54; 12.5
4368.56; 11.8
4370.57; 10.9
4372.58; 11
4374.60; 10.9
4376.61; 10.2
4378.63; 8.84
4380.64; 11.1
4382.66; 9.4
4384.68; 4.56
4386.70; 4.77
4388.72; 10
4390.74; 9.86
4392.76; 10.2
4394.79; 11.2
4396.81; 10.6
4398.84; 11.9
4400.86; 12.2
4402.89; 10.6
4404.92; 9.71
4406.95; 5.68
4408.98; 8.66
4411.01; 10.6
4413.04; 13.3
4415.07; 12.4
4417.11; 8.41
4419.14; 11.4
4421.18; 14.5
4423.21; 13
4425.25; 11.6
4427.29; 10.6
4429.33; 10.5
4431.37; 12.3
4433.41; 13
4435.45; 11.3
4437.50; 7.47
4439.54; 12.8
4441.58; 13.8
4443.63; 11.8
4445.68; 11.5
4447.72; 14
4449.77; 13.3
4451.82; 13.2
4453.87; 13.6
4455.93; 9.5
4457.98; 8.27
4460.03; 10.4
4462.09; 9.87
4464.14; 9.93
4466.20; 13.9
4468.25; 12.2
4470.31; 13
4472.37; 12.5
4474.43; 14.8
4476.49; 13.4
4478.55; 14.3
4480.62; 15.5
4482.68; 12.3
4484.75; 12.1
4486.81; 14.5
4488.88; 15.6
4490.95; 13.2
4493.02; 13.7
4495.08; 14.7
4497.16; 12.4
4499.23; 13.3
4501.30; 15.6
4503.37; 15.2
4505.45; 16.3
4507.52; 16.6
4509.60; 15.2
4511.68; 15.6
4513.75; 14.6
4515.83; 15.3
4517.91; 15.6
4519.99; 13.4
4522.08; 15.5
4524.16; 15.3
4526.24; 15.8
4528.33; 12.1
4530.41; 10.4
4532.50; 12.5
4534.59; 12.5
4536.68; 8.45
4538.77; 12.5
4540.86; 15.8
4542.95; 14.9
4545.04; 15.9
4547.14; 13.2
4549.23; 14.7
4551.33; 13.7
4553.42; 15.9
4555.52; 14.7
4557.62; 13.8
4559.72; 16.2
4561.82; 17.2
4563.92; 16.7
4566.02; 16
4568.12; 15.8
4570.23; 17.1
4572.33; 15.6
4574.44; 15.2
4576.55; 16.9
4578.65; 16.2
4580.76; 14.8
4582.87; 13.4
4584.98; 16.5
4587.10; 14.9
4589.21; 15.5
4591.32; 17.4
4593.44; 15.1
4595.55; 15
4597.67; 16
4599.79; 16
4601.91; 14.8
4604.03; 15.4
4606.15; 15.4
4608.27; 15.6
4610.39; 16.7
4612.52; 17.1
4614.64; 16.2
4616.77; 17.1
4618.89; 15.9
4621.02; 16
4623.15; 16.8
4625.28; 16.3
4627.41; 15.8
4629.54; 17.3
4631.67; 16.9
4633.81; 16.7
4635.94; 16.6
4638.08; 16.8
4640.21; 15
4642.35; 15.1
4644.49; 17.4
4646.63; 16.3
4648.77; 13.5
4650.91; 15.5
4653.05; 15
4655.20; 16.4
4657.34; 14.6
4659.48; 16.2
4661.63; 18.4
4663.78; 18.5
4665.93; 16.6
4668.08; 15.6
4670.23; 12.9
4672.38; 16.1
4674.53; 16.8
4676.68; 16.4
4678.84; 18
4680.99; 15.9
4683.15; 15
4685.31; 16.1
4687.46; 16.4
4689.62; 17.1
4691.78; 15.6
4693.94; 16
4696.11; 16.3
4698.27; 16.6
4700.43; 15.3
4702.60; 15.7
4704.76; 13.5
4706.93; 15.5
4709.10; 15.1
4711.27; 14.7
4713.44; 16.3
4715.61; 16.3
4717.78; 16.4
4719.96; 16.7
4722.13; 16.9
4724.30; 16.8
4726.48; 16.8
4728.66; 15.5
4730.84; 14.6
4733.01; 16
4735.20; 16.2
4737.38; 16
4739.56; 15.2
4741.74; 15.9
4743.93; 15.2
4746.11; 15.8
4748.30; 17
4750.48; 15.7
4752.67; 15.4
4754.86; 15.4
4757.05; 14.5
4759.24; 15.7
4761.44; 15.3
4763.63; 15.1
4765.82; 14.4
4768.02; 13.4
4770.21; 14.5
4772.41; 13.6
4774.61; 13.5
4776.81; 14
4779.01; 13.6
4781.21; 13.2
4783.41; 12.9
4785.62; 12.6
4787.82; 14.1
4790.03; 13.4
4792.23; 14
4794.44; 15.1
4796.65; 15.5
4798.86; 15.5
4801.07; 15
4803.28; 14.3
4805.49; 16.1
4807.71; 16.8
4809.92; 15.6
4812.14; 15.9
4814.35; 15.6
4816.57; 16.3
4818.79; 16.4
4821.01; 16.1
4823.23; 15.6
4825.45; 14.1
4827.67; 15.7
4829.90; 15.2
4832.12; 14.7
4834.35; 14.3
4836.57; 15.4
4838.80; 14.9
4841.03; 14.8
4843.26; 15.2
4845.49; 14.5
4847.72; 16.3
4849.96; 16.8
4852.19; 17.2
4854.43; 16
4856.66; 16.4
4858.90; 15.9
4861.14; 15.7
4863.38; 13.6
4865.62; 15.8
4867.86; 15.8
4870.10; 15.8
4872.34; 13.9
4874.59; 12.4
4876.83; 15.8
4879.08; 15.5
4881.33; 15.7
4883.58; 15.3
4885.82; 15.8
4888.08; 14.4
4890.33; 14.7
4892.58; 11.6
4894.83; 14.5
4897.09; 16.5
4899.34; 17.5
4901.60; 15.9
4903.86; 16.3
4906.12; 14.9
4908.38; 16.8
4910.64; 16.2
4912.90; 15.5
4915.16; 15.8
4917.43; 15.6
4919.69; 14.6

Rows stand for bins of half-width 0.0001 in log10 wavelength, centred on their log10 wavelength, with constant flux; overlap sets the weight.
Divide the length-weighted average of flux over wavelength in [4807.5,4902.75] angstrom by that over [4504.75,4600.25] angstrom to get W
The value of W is 1.0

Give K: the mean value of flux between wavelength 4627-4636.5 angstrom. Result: 16.7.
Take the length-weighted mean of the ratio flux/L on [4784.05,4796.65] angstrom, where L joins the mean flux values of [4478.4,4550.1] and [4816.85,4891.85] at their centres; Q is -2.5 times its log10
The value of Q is 0.09 mag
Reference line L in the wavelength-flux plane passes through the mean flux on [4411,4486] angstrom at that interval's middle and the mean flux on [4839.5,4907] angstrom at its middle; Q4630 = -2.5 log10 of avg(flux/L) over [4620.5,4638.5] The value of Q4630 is -0.22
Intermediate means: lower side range 12.1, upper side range 15.3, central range 16.6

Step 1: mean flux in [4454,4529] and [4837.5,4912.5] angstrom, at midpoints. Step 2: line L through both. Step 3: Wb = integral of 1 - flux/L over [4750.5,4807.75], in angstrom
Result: 1.9 angstrom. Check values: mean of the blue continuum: 13.7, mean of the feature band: 14.5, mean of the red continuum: 15.4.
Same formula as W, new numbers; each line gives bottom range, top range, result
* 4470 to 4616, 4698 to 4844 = 1.03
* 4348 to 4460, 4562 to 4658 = 1.45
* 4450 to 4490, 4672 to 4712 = 1.26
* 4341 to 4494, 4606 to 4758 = 1.40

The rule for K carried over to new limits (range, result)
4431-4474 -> 11.8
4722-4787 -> 15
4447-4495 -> 12.8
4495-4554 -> 14.2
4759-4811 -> 14.4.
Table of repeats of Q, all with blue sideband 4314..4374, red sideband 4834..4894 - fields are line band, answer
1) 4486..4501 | -0.15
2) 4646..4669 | -0.19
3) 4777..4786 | 0.10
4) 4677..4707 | -0.16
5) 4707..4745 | -0.13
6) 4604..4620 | -0.23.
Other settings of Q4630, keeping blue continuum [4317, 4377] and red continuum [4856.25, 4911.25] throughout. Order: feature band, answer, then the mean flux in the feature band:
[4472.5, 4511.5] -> -0.18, 14.4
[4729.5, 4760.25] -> -0.10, 15.6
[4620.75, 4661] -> -0.20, 16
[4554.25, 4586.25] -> -0.22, 15.7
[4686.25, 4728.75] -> -0.15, 16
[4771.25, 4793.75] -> 0.08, 13.5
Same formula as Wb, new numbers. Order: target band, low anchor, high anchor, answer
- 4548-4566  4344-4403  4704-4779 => -3.2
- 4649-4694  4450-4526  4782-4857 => -4.9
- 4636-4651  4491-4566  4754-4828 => -1.2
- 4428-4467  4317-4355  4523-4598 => 3.5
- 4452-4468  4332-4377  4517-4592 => 2.7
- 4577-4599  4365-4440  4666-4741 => -2.7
